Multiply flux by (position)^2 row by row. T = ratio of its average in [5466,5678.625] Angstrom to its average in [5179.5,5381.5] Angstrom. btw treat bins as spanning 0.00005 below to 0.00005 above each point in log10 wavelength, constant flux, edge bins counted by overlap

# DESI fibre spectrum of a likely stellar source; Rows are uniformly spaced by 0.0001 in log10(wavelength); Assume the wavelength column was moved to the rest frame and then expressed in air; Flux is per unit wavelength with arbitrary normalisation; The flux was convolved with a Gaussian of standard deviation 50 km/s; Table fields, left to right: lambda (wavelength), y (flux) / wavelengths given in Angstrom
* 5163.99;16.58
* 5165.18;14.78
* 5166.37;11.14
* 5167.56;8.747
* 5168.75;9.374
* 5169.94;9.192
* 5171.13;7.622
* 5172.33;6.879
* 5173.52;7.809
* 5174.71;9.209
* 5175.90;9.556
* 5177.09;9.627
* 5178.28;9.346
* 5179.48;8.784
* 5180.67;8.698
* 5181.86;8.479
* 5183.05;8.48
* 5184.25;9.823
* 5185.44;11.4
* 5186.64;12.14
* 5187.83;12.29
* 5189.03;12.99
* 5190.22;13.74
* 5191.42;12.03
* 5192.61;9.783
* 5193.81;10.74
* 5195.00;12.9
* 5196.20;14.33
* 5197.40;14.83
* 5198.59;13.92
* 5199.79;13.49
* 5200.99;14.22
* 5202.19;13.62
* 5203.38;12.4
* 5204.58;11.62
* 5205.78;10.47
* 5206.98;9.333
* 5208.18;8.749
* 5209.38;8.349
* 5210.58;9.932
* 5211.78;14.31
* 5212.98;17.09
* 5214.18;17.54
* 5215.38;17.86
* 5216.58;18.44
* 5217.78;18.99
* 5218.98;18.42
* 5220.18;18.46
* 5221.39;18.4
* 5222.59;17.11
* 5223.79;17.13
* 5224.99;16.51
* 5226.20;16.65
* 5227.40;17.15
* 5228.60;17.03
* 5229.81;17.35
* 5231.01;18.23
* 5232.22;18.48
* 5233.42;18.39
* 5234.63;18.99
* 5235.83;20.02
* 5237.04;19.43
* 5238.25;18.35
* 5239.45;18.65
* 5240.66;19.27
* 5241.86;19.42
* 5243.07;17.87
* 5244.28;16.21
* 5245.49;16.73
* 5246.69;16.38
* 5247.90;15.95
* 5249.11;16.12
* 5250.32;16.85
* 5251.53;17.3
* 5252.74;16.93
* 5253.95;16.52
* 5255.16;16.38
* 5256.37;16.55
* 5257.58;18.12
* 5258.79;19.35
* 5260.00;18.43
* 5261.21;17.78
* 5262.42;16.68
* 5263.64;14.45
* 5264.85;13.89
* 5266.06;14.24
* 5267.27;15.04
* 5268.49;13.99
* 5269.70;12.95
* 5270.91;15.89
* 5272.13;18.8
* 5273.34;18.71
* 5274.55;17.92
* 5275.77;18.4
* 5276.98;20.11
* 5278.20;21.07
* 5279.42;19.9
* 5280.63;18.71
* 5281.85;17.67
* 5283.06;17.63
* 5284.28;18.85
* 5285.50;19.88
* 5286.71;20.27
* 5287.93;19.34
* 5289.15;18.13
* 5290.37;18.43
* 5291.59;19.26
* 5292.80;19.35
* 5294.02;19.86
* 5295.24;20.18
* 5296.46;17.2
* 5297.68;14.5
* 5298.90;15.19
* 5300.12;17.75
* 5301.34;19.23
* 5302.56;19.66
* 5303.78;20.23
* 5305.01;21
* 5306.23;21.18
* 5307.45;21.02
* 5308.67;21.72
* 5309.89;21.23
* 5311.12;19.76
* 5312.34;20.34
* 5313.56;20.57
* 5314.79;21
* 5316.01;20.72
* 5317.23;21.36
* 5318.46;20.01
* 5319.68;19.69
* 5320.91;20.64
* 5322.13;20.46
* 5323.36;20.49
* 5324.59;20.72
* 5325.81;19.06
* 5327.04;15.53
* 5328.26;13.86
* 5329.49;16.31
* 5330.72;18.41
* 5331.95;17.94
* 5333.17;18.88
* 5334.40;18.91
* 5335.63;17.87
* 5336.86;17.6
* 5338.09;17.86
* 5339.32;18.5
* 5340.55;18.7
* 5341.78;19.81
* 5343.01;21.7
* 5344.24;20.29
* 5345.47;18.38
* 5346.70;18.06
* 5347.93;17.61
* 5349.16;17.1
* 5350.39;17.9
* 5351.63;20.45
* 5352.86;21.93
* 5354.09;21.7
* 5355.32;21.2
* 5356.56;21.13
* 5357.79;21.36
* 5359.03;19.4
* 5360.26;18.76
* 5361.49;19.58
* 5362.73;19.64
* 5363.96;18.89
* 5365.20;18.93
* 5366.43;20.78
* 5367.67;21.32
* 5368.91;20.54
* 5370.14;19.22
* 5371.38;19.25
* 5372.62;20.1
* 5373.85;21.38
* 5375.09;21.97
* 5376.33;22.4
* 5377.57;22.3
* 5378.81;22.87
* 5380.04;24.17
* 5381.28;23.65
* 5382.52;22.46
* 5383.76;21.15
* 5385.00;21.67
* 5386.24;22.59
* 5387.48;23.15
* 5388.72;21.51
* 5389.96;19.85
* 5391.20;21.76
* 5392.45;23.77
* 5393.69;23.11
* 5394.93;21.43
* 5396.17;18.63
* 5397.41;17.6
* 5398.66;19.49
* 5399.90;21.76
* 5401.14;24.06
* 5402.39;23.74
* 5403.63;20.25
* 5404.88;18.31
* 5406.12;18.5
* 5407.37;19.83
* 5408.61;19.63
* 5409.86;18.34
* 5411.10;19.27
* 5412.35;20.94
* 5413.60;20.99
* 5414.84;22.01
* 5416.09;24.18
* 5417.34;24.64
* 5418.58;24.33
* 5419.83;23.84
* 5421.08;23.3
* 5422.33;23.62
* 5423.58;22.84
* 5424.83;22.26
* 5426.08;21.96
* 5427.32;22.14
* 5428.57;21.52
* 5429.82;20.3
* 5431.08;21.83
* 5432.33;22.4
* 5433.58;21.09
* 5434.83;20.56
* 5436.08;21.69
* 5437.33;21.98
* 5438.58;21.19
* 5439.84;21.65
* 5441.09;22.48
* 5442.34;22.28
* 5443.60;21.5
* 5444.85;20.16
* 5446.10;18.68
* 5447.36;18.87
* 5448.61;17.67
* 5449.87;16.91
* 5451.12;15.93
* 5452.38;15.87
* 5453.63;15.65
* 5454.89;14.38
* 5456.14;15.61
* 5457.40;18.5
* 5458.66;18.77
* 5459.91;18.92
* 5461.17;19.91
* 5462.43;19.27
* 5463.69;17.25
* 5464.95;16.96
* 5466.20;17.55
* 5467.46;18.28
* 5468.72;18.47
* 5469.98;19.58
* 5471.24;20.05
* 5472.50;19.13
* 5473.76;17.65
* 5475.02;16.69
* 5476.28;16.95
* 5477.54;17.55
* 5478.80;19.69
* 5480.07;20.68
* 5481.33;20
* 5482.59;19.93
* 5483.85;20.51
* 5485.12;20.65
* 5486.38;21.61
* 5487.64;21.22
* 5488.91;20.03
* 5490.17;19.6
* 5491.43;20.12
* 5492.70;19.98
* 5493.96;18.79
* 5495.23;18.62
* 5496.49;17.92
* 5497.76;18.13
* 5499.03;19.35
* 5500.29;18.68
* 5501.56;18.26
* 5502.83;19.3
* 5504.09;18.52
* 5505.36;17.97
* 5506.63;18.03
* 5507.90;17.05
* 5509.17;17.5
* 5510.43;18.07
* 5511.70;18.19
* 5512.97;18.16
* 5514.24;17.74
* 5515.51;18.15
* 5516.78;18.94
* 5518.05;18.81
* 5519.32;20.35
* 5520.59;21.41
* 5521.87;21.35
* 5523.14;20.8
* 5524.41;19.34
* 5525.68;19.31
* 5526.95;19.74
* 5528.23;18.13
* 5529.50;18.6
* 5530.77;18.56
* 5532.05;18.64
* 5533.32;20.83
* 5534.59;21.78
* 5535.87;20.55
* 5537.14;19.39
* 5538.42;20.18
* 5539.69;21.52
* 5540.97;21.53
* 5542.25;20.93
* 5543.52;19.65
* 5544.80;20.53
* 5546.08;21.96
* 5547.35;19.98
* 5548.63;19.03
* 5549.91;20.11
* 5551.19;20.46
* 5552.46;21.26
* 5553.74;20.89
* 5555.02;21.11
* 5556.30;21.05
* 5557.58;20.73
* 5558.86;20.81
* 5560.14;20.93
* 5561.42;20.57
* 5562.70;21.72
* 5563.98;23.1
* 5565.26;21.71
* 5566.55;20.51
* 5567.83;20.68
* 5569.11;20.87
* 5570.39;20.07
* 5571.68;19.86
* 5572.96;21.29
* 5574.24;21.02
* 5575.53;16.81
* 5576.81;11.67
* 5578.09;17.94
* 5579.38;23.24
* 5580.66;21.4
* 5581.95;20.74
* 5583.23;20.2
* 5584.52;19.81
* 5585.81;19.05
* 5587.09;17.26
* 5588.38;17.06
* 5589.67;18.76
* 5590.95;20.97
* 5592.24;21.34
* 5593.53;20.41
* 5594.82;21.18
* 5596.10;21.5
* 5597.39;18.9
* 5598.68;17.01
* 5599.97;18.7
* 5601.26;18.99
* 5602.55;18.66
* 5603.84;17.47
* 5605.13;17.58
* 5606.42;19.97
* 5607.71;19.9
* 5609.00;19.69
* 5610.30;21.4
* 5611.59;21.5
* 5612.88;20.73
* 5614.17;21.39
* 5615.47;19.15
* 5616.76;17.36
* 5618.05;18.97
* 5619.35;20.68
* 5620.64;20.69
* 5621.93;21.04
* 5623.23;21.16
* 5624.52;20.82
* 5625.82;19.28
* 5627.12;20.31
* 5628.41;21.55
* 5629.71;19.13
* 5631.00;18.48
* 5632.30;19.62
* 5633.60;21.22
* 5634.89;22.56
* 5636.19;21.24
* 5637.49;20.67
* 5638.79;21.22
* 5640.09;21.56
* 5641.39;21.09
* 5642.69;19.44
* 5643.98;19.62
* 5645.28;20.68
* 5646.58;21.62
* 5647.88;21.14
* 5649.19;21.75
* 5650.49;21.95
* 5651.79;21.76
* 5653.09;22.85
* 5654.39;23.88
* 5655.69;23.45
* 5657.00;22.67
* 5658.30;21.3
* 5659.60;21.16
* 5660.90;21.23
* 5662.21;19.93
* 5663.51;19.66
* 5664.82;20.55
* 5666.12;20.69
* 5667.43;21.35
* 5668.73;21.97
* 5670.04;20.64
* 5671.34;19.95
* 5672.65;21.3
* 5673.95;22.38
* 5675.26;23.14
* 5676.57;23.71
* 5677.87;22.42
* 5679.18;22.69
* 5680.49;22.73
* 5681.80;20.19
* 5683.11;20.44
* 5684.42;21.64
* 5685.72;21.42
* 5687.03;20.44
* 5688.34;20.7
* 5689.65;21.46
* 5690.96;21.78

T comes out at 1.27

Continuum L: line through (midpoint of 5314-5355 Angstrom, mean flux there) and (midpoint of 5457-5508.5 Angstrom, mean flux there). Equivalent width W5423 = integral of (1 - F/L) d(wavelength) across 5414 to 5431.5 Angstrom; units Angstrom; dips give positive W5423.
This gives -3.46 Angstrom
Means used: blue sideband 19.1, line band 22.8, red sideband 18.9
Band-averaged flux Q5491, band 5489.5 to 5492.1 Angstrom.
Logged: 19.9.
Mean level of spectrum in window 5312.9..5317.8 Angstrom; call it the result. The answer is 20.9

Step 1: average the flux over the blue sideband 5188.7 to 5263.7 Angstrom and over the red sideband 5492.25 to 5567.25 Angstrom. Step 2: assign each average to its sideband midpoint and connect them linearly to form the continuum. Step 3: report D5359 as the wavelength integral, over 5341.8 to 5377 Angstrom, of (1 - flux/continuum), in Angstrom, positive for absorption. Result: -4.9 Angstrom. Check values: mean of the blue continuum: 15.9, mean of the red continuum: 19.8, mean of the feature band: 20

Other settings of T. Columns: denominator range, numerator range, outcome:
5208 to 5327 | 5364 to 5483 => 1.20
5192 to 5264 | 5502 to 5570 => 1.39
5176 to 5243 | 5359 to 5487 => 1.53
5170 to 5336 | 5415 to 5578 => 1.32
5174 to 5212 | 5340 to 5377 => 1.90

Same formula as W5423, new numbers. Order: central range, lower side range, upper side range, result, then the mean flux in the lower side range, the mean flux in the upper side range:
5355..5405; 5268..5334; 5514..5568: -4.5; 18.9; 20.3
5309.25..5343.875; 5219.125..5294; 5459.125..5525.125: -2.2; 17.7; 19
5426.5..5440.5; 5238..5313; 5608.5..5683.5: -1.6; 18.1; 21.1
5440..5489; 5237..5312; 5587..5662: 1.4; 18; 20.4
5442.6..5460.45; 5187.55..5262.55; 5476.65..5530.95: 0.8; 15.9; 19.2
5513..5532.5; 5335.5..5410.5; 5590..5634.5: 0.8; 20.5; 19.9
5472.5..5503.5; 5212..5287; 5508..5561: 0.4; 17.6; 19.9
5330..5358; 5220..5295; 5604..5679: -1.2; 17.7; 20.9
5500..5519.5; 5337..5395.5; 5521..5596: 1.9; 20.6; 20.2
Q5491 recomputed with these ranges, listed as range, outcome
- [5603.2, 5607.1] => 18.4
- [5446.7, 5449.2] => 18.3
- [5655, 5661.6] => 22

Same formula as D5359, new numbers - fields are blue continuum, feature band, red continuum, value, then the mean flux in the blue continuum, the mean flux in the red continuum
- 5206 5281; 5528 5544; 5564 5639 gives -0.6 Angstrom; 16.9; 19.9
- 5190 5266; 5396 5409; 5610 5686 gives -1.6 Angstrom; 15.9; 21.1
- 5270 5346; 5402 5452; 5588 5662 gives -3.7 Angstrom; 19.1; 20.5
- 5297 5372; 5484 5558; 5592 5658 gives 1.7 Angstrom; 19.4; 20.5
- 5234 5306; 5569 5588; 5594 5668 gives 0.7 Angstrom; 17.8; 20.5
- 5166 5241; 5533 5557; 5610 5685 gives -1.6 Angstrom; 13.6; 21.1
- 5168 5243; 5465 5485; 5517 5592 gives -0.2 Angstrom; 13.8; 20.1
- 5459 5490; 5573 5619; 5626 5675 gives 2.5 Angstrom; 19.1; 21.1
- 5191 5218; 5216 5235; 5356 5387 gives -4.9 Angstrom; 13.2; 21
